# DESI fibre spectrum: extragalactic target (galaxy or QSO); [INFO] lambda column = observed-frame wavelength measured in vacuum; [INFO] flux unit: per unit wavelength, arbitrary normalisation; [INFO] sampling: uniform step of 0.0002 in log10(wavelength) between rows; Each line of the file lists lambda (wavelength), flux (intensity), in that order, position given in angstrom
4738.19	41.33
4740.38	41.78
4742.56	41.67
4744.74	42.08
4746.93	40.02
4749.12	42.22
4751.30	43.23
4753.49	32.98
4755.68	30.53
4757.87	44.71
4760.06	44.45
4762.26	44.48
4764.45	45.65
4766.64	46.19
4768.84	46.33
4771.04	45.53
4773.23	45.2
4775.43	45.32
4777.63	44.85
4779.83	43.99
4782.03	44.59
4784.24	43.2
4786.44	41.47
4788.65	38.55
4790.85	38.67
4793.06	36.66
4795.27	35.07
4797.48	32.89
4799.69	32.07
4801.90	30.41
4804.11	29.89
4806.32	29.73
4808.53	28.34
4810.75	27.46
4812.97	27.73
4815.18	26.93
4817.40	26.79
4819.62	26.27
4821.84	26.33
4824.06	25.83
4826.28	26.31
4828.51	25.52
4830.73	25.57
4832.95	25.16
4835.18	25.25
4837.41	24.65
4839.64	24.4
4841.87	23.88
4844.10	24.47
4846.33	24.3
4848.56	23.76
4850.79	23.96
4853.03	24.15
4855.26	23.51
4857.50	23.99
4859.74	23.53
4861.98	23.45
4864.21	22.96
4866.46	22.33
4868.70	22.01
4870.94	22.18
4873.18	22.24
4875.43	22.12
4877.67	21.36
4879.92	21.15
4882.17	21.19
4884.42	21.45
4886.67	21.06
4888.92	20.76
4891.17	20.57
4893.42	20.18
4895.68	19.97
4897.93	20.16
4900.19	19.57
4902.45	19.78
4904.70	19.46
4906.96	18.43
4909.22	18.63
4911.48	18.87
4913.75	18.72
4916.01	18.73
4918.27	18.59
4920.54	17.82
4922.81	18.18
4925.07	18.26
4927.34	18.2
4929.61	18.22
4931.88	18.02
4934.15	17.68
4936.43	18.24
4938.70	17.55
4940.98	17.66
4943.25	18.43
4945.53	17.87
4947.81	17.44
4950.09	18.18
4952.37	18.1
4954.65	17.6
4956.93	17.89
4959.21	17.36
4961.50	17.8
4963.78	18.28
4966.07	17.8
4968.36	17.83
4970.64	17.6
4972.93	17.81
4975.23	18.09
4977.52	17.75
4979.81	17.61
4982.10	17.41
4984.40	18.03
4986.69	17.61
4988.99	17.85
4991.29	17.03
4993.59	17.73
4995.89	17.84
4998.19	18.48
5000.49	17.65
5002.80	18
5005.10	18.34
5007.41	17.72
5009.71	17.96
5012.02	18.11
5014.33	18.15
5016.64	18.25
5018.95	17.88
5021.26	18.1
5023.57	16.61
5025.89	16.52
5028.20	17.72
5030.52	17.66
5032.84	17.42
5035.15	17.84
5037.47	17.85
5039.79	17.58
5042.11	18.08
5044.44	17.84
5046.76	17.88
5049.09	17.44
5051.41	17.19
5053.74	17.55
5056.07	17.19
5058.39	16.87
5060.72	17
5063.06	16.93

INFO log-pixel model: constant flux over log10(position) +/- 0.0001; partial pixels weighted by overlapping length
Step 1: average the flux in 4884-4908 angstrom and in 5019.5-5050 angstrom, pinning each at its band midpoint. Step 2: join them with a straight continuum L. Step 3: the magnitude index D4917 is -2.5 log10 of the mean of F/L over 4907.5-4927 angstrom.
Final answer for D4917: 0.07 mag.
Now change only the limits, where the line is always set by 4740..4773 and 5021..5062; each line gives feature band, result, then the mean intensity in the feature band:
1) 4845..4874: 0.39 mag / 23.3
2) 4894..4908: 0.45 mag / 19.6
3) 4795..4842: 0.32 mag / 27.5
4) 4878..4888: 0.42 mag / 21.2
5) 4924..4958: 0.41 mag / 18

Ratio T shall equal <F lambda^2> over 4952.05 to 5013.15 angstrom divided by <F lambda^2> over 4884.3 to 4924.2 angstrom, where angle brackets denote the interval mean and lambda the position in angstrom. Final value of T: 0.9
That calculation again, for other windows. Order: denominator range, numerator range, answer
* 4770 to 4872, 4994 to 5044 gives 0.65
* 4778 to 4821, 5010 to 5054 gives 0.57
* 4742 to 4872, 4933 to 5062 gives 0.59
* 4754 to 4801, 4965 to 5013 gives 0.47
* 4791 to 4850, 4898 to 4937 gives 0.70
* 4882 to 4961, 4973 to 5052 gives 0.98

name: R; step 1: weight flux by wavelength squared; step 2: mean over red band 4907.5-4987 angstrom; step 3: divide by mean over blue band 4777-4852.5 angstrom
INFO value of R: 0.63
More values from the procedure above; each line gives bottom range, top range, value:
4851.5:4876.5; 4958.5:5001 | 0.81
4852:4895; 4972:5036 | 0.85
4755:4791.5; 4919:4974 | 0.44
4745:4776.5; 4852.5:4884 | 0.55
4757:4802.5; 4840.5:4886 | 0.57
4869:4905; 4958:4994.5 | 0.88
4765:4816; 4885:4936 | 0.53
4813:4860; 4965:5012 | 0.76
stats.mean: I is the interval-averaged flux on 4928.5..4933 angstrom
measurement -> 18.1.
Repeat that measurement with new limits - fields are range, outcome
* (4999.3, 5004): 17.8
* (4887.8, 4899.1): 20.3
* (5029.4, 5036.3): 17.7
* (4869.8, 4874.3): 22.2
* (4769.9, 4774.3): 45.4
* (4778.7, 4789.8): 42.3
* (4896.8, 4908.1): 19.5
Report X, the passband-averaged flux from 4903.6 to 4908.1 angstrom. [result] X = 18.9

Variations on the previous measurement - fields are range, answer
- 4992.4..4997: 17.8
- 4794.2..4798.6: 34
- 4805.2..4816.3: 28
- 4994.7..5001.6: 18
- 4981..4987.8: 17.7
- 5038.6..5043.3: 17.8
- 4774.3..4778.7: 45.1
